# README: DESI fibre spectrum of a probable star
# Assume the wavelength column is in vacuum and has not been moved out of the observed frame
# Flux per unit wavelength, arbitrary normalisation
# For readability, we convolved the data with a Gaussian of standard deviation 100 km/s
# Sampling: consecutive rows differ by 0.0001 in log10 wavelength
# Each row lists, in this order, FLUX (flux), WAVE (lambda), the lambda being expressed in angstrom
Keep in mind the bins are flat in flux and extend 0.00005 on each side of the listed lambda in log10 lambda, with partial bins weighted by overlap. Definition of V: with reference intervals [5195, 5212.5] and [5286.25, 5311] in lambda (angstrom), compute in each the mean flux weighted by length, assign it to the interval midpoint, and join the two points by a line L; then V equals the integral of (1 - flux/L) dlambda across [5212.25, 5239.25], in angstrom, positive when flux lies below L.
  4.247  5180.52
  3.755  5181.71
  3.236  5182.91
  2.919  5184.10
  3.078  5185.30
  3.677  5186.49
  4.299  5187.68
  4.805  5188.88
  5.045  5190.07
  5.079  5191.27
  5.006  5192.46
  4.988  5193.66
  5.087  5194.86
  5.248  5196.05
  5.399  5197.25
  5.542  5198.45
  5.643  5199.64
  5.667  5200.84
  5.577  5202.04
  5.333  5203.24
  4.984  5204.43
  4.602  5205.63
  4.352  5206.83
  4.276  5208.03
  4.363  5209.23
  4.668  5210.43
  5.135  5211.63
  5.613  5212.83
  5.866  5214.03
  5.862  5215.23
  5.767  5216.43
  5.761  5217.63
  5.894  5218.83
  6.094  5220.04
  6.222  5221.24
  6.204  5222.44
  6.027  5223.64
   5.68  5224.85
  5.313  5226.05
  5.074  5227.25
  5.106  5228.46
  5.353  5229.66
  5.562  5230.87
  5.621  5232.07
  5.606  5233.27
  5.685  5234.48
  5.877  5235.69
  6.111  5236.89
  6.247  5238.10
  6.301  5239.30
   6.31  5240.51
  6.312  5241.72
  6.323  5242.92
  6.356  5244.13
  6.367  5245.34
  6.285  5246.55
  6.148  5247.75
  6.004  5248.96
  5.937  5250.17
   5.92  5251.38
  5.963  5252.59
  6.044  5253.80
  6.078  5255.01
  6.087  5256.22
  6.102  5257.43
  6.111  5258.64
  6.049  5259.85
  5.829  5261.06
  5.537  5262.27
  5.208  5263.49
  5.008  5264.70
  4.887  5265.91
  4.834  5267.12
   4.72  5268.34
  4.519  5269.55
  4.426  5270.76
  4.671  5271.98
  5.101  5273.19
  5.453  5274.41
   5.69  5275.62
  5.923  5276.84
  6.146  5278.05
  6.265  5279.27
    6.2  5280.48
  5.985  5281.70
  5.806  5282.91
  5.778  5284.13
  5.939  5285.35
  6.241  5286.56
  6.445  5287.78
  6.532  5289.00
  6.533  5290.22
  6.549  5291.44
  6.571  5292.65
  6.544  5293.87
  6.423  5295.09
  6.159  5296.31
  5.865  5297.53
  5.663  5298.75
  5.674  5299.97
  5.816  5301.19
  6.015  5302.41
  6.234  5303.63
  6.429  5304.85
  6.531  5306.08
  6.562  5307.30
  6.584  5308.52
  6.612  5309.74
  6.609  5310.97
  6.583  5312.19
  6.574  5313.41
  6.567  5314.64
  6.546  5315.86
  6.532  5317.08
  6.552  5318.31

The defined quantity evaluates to -2.1 angstrom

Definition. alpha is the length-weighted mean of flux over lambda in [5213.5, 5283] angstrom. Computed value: 5.76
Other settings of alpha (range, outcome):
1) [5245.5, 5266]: 5.87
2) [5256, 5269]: 5.47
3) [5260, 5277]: 5.13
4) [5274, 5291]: 6.08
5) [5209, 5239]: 5.65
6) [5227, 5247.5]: 5.93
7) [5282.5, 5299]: 6.23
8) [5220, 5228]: 5.77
